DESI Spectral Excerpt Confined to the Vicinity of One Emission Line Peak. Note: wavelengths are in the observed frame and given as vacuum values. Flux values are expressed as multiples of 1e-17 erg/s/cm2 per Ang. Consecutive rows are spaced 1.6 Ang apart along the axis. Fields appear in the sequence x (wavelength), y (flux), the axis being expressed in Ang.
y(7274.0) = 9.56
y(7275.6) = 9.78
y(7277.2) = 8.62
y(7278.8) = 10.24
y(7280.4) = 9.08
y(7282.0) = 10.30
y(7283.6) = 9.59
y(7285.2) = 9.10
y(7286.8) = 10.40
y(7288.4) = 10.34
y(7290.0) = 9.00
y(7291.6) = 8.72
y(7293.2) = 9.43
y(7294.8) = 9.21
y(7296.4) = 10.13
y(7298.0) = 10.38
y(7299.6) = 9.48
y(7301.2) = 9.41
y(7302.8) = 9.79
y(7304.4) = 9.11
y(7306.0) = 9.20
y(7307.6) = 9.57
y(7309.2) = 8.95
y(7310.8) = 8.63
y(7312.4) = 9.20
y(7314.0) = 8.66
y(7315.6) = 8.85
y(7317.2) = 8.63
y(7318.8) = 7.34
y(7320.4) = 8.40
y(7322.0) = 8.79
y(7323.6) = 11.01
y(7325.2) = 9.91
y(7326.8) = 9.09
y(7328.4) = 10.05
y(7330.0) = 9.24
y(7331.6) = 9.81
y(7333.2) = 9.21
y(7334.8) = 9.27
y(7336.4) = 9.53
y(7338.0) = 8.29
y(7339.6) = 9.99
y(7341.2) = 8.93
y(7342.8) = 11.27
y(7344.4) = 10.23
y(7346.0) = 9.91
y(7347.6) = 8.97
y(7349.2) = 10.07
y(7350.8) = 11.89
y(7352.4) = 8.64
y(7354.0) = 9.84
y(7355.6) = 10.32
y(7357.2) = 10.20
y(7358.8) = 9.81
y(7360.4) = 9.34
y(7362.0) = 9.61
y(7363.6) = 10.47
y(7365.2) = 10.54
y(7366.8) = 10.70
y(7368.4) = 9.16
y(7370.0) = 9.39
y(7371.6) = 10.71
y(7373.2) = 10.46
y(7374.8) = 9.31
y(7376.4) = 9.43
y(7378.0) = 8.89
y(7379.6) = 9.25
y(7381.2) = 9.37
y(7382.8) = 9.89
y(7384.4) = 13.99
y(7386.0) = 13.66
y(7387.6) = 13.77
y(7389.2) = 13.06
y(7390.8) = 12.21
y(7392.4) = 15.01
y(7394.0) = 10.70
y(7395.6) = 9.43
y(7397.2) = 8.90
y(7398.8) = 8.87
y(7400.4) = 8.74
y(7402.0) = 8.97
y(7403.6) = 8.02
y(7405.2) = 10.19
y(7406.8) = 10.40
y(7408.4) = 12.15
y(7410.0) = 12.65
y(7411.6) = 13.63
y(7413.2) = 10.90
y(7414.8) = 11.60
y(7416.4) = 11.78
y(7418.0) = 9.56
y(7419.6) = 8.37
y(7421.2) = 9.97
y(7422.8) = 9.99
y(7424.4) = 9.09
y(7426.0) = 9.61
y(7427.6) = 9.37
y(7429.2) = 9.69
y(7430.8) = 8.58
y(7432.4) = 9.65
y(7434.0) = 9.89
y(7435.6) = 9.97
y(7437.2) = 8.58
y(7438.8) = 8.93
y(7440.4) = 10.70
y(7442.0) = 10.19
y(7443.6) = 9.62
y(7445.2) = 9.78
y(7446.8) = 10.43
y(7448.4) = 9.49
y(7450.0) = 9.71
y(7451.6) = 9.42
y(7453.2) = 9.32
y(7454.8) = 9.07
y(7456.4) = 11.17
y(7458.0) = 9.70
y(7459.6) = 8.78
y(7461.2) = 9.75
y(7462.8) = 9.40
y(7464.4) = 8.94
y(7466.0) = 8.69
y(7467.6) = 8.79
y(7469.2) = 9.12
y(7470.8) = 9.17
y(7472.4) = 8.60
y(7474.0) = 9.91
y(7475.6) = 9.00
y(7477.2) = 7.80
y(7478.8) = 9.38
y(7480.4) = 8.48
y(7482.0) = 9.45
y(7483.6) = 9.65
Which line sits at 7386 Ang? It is Halpha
